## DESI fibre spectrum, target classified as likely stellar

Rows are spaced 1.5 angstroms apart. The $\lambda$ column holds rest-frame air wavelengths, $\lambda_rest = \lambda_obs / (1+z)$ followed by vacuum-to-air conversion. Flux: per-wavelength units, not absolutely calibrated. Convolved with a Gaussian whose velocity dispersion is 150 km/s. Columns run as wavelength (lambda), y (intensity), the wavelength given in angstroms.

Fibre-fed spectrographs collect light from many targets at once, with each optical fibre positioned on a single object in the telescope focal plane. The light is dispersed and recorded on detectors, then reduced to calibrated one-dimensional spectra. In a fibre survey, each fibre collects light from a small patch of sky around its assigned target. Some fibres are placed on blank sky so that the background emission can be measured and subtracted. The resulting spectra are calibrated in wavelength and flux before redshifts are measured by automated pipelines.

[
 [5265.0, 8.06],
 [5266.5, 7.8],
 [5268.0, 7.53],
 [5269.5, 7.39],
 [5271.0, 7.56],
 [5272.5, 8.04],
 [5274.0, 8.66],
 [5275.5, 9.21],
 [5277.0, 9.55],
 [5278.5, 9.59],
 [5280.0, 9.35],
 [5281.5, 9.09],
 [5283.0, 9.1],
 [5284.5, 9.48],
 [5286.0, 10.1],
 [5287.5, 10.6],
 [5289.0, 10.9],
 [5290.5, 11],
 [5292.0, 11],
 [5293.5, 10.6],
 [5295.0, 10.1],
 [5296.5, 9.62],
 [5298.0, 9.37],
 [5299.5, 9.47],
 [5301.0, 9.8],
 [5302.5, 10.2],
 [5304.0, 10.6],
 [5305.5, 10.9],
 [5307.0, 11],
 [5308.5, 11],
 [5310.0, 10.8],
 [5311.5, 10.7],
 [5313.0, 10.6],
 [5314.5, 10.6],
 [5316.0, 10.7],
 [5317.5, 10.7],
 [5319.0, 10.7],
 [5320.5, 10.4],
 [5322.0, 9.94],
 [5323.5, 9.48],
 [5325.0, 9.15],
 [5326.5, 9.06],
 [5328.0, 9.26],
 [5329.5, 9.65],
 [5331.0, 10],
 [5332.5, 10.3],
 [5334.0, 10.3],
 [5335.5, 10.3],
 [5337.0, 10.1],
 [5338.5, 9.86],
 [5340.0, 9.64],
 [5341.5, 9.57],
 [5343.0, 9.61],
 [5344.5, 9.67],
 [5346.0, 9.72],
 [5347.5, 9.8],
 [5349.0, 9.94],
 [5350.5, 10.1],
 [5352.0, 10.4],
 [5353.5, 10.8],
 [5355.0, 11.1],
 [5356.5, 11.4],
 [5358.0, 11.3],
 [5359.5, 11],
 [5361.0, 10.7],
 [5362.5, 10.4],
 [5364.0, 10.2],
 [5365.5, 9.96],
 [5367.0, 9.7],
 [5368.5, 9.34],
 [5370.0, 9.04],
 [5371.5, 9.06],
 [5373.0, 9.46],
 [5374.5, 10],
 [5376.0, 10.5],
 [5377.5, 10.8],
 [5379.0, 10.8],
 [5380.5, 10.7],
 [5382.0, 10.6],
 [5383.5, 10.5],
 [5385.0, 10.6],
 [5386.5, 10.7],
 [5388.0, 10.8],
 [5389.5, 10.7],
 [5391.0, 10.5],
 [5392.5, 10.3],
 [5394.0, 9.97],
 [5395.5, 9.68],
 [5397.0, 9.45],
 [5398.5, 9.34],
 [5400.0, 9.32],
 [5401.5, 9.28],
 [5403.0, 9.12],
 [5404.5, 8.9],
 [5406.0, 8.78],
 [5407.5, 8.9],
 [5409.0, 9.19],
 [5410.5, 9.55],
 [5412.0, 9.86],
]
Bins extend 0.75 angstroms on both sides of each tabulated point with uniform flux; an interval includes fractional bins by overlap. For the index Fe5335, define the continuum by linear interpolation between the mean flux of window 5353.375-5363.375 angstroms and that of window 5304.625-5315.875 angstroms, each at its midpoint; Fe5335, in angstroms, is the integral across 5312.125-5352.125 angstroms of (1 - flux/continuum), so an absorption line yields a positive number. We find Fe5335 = 3.3 angstroms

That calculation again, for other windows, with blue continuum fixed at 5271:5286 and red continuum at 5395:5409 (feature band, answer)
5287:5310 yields -3.32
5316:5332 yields -1.33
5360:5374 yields -0.96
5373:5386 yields -1.89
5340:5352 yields -0.87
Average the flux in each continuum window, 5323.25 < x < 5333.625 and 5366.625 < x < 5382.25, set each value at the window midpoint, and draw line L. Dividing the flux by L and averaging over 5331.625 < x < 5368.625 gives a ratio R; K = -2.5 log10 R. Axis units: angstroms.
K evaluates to -0.05 mag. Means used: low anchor 9.59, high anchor 9.99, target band 10.2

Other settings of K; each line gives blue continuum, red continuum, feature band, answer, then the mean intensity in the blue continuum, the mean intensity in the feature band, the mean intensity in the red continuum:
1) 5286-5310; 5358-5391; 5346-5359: -0.02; 10.4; 10.6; 10.3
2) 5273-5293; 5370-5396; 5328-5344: 0.02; 9.81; 9.9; 10.3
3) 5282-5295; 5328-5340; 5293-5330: 0.00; 10.3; 10.2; 10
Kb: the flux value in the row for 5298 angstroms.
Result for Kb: 9.37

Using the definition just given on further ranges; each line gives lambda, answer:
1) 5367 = 9.7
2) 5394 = 9.97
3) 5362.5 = 10.4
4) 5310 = 10.8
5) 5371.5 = 9.06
